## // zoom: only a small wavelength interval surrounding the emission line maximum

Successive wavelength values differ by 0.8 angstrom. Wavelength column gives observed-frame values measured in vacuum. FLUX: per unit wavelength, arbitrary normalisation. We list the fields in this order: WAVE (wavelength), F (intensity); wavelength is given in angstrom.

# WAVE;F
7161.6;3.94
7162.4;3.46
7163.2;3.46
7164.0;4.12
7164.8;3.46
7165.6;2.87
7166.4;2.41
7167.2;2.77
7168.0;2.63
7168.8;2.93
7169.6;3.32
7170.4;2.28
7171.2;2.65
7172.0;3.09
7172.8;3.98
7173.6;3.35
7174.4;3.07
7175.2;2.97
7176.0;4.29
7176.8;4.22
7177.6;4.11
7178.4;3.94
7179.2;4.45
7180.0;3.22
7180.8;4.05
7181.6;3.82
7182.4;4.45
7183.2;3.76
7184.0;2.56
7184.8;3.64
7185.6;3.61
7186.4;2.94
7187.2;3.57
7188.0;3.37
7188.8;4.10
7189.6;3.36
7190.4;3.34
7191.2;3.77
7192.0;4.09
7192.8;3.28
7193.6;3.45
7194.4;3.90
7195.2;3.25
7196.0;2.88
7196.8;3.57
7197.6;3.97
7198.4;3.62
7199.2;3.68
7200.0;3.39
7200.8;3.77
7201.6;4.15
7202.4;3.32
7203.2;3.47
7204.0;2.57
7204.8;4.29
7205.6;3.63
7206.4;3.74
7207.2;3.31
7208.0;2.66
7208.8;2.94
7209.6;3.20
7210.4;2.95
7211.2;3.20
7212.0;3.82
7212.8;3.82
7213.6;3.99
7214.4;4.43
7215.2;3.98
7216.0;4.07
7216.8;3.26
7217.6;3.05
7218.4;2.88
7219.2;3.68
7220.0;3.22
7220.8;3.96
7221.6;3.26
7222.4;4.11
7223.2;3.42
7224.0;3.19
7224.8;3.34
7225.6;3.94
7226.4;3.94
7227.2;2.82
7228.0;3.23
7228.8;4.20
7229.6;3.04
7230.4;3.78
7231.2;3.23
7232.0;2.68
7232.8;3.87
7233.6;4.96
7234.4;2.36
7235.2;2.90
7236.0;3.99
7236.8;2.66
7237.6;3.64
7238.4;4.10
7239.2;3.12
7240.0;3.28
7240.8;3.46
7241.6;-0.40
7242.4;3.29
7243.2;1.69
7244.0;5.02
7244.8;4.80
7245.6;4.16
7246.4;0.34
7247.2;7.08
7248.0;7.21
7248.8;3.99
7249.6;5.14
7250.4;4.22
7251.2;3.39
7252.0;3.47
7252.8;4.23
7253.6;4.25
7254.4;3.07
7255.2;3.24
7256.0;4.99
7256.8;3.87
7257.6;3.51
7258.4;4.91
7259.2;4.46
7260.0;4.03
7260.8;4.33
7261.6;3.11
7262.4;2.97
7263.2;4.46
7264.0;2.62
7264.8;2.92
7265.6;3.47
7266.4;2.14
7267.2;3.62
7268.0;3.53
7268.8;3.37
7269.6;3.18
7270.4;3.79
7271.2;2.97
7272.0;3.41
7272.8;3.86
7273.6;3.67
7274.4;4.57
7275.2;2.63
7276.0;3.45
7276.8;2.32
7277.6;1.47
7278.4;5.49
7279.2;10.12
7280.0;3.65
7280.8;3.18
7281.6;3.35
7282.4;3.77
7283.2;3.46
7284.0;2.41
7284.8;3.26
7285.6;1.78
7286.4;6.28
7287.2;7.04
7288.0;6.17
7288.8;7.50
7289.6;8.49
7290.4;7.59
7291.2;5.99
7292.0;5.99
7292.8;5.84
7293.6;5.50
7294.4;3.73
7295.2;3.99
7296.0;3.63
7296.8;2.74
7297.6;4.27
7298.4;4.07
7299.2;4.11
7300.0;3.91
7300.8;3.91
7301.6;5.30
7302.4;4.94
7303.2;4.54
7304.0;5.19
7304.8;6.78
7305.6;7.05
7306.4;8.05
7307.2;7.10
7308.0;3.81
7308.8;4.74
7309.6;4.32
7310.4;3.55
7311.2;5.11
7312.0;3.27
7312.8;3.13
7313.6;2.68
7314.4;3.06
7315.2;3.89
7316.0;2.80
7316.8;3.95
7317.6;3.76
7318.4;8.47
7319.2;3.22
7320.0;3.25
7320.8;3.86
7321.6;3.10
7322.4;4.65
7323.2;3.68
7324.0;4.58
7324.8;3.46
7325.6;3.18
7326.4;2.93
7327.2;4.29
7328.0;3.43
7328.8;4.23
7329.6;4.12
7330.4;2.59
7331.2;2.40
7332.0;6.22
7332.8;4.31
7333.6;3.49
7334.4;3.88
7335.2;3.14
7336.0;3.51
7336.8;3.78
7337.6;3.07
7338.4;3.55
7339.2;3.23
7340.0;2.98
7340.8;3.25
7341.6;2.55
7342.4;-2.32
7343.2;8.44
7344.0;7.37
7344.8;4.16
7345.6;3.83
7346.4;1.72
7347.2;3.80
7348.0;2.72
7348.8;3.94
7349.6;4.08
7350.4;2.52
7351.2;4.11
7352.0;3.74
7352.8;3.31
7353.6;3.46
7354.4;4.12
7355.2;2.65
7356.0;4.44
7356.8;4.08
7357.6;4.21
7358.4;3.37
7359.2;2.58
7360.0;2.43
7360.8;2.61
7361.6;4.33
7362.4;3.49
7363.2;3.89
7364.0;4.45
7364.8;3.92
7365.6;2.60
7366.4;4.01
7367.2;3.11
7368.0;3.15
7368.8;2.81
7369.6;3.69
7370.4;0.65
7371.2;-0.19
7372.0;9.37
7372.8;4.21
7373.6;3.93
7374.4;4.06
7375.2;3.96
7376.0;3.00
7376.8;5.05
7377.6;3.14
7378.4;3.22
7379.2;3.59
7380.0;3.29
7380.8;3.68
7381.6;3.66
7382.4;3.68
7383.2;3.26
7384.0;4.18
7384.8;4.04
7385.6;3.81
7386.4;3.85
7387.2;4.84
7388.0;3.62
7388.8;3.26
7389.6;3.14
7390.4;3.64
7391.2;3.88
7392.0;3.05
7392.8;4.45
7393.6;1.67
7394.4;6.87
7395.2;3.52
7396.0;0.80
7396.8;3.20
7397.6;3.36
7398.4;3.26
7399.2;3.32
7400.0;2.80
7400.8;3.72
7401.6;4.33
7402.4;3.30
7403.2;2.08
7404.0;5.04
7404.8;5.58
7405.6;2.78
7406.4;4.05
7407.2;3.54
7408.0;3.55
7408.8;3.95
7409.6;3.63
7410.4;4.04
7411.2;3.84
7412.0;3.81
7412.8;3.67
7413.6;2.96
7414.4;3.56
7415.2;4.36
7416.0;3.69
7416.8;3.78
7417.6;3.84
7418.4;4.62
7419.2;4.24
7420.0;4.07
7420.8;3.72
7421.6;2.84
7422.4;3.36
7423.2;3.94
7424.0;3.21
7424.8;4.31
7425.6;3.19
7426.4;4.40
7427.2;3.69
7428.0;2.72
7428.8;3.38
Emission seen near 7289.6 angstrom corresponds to [S II]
